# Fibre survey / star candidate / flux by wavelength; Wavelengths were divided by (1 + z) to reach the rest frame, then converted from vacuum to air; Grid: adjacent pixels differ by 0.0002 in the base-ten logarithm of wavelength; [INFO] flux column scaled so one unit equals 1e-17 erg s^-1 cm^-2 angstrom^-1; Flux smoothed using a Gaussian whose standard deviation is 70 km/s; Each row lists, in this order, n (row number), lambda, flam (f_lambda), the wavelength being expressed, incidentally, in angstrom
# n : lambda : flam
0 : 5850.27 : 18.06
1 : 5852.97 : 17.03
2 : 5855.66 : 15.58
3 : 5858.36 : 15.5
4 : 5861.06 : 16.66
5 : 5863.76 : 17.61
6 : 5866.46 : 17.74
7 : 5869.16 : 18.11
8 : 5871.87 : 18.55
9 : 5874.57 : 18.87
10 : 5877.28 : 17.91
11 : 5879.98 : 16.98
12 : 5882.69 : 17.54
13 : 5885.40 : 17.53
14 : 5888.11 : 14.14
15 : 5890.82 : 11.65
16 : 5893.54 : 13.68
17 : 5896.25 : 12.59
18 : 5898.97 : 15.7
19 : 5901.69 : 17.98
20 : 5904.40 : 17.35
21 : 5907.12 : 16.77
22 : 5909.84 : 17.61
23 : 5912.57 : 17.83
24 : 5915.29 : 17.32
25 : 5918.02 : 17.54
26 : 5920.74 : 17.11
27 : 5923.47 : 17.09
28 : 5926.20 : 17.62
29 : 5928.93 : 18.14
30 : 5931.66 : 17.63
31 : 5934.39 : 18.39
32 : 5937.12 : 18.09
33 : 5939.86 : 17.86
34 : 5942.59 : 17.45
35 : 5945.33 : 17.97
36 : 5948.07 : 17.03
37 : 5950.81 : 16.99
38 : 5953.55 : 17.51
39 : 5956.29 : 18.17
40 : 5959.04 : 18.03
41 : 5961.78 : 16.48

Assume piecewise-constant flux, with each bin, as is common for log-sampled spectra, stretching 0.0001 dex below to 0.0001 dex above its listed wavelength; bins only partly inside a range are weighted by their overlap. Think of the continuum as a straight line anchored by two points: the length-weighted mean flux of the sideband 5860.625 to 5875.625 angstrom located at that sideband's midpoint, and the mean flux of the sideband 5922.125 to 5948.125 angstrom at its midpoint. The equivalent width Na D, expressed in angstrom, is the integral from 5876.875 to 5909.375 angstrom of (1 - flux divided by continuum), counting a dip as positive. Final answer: 3.80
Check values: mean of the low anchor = 18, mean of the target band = 15.8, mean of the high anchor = 17.8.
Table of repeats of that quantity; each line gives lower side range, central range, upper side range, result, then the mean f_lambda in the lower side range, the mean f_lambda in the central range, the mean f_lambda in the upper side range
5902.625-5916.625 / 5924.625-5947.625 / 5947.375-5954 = -0.82 angstrom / 17.4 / 17.9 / 17.1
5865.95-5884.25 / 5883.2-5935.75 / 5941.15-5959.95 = 3.71 angstrom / 18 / 16.5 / 17.6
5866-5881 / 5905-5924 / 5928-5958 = 0.58 angstrom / 18.1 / 17.3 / 17.7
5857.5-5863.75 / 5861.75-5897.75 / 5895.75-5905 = -0.19 angstrom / 16.4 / 16.4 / 16.1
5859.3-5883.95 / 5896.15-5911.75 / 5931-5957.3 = 0.91 angstrom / 17.7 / 16.7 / 17.7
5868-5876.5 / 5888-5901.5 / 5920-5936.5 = 3.18 angstrom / 18.5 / 13.9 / 17.7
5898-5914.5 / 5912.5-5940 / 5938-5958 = -0.43 angstrom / 17.2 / 17.7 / 17.6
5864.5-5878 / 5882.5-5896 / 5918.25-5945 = 2.68 angstrom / 18.2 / 14.5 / 17.7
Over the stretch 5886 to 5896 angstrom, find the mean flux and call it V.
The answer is 13.4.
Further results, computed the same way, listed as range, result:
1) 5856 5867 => 16.7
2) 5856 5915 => 16.6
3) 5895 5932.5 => 17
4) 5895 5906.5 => 16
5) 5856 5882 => 17.5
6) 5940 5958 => 17.6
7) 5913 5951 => 17.6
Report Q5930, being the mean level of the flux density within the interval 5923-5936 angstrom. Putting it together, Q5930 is 17.8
